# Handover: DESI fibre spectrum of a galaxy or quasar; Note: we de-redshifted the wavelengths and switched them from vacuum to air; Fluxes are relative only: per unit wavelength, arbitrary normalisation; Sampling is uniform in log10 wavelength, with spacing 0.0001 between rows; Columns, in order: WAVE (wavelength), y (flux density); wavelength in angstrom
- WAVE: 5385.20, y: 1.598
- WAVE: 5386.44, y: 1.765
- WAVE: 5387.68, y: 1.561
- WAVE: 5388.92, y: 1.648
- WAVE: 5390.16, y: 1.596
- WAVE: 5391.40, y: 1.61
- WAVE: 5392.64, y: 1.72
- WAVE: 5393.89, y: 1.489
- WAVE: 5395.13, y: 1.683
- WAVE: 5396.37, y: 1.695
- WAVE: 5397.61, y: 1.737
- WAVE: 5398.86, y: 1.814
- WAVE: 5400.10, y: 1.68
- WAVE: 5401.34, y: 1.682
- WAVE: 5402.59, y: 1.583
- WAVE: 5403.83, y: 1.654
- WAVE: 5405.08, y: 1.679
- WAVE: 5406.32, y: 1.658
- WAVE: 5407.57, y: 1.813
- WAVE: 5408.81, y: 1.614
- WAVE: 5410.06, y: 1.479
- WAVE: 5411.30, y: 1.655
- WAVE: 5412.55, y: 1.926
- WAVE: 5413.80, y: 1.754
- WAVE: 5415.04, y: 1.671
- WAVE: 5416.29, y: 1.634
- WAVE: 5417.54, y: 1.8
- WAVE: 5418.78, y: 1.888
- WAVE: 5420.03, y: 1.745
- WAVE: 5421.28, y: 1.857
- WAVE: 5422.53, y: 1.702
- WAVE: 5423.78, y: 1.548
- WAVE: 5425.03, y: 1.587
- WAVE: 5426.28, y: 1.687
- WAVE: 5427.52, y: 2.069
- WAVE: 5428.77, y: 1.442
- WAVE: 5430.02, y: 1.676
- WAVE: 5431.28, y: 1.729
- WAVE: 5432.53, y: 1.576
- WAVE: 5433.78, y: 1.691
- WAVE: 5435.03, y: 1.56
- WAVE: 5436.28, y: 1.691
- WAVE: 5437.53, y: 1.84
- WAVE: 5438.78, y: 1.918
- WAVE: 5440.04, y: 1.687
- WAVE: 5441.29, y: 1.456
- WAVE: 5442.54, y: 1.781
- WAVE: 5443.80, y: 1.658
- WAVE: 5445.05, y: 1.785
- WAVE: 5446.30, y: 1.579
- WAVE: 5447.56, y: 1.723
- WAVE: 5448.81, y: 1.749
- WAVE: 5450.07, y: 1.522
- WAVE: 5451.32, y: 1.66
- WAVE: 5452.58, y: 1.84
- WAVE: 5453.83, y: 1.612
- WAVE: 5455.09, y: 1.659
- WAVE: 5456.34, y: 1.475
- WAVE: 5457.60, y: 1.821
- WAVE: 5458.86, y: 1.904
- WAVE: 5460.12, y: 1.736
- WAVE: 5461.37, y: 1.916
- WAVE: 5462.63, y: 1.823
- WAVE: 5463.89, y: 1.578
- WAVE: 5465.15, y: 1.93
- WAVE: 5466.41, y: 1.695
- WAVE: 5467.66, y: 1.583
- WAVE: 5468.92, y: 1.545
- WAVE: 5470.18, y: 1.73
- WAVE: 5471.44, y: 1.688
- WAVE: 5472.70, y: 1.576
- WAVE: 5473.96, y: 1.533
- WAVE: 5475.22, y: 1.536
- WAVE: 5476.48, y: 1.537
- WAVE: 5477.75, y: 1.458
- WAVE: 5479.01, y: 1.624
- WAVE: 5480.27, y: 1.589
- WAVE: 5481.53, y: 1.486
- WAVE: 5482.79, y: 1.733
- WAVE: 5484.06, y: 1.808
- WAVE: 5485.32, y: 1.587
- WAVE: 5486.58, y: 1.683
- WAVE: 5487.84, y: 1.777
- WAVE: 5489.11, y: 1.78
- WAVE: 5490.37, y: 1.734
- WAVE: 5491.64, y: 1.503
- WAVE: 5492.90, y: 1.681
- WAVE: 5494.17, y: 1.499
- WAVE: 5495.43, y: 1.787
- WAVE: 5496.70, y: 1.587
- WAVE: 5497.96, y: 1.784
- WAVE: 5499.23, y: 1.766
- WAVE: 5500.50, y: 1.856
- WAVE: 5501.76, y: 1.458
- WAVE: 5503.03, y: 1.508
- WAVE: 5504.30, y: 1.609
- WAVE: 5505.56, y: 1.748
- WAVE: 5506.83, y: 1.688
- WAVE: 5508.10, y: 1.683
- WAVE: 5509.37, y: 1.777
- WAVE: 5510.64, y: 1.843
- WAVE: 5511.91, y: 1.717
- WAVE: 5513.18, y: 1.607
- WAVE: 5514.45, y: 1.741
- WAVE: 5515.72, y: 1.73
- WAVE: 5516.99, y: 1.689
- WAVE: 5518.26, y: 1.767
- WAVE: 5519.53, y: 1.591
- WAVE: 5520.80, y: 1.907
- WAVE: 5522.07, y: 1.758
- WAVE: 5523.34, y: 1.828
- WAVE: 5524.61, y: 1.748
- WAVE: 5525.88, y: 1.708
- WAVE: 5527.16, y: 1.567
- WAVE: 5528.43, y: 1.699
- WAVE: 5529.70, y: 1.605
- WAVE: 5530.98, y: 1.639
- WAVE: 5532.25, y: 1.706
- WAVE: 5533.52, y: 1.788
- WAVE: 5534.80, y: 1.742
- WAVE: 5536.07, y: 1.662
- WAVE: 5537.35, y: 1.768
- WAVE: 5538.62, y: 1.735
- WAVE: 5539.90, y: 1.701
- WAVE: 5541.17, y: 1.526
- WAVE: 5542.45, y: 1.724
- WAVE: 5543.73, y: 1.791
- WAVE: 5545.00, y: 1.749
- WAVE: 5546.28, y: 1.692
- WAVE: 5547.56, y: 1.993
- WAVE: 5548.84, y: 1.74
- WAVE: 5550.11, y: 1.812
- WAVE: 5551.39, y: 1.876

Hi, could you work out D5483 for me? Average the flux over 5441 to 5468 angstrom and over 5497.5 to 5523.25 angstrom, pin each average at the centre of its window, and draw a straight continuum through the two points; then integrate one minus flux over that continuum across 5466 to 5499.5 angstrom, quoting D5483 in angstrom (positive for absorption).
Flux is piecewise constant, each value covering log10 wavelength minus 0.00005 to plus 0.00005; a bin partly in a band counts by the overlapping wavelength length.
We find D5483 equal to 1.4 angstrom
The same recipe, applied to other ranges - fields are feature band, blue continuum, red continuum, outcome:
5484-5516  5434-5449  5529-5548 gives 0.4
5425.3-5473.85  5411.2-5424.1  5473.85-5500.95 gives 0.2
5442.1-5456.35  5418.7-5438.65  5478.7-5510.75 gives 0.2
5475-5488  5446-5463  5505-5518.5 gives 0.8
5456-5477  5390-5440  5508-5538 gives 0.3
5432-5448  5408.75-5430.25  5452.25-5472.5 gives 0.2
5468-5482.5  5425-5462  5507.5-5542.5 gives 1.1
